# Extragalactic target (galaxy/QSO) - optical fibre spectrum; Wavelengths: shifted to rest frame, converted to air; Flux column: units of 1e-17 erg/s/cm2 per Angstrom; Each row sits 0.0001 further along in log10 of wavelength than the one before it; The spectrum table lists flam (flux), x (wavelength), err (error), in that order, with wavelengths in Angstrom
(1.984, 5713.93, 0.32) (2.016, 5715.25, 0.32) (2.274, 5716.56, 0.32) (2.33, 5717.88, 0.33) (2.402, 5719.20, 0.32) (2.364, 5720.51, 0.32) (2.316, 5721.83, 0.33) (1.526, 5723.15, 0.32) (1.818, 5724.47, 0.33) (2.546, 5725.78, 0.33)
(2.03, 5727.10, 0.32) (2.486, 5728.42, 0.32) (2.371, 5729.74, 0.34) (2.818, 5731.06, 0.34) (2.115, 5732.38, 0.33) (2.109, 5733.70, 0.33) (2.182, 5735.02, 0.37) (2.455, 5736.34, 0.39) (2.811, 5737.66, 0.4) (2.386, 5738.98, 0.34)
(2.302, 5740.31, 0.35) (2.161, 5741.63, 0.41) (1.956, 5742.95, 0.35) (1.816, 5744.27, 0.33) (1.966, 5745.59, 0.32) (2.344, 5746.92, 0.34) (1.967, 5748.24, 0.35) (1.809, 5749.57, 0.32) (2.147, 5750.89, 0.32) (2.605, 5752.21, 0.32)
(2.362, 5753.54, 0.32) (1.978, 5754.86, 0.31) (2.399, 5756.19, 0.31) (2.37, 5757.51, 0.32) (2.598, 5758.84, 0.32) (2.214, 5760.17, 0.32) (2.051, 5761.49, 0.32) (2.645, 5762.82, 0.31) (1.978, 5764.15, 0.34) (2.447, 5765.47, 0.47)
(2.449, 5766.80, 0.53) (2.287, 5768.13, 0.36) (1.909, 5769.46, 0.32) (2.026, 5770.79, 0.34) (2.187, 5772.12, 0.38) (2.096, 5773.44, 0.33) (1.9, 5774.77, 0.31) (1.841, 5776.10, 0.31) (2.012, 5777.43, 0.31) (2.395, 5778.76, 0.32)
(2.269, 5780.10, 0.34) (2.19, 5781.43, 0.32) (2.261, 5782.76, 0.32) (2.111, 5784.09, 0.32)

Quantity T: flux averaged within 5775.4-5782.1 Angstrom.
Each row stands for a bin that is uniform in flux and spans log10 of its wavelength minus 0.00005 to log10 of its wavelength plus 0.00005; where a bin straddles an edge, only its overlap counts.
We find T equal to 2.14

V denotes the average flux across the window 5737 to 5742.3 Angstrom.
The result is 2.41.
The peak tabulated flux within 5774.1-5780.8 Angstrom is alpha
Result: 2.395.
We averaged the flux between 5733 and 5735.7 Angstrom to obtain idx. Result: 2.15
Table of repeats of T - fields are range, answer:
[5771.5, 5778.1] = 2.01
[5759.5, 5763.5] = 2.3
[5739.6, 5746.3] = 2.04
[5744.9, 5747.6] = 2.15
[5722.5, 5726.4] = 1.96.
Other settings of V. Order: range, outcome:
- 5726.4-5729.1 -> 2.26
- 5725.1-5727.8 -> 2.29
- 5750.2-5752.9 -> 2.37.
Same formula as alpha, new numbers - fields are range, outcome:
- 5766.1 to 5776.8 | 2.449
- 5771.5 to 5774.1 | 2.187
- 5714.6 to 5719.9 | 2.402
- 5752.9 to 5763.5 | 2.645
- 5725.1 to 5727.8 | 2.546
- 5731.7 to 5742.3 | 2.811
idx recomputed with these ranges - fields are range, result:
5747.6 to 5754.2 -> 2.18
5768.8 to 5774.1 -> 2.06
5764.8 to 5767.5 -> 2.45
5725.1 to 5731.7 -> 2.45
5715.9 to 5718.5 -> 2.3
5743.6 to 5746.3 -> 1.9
